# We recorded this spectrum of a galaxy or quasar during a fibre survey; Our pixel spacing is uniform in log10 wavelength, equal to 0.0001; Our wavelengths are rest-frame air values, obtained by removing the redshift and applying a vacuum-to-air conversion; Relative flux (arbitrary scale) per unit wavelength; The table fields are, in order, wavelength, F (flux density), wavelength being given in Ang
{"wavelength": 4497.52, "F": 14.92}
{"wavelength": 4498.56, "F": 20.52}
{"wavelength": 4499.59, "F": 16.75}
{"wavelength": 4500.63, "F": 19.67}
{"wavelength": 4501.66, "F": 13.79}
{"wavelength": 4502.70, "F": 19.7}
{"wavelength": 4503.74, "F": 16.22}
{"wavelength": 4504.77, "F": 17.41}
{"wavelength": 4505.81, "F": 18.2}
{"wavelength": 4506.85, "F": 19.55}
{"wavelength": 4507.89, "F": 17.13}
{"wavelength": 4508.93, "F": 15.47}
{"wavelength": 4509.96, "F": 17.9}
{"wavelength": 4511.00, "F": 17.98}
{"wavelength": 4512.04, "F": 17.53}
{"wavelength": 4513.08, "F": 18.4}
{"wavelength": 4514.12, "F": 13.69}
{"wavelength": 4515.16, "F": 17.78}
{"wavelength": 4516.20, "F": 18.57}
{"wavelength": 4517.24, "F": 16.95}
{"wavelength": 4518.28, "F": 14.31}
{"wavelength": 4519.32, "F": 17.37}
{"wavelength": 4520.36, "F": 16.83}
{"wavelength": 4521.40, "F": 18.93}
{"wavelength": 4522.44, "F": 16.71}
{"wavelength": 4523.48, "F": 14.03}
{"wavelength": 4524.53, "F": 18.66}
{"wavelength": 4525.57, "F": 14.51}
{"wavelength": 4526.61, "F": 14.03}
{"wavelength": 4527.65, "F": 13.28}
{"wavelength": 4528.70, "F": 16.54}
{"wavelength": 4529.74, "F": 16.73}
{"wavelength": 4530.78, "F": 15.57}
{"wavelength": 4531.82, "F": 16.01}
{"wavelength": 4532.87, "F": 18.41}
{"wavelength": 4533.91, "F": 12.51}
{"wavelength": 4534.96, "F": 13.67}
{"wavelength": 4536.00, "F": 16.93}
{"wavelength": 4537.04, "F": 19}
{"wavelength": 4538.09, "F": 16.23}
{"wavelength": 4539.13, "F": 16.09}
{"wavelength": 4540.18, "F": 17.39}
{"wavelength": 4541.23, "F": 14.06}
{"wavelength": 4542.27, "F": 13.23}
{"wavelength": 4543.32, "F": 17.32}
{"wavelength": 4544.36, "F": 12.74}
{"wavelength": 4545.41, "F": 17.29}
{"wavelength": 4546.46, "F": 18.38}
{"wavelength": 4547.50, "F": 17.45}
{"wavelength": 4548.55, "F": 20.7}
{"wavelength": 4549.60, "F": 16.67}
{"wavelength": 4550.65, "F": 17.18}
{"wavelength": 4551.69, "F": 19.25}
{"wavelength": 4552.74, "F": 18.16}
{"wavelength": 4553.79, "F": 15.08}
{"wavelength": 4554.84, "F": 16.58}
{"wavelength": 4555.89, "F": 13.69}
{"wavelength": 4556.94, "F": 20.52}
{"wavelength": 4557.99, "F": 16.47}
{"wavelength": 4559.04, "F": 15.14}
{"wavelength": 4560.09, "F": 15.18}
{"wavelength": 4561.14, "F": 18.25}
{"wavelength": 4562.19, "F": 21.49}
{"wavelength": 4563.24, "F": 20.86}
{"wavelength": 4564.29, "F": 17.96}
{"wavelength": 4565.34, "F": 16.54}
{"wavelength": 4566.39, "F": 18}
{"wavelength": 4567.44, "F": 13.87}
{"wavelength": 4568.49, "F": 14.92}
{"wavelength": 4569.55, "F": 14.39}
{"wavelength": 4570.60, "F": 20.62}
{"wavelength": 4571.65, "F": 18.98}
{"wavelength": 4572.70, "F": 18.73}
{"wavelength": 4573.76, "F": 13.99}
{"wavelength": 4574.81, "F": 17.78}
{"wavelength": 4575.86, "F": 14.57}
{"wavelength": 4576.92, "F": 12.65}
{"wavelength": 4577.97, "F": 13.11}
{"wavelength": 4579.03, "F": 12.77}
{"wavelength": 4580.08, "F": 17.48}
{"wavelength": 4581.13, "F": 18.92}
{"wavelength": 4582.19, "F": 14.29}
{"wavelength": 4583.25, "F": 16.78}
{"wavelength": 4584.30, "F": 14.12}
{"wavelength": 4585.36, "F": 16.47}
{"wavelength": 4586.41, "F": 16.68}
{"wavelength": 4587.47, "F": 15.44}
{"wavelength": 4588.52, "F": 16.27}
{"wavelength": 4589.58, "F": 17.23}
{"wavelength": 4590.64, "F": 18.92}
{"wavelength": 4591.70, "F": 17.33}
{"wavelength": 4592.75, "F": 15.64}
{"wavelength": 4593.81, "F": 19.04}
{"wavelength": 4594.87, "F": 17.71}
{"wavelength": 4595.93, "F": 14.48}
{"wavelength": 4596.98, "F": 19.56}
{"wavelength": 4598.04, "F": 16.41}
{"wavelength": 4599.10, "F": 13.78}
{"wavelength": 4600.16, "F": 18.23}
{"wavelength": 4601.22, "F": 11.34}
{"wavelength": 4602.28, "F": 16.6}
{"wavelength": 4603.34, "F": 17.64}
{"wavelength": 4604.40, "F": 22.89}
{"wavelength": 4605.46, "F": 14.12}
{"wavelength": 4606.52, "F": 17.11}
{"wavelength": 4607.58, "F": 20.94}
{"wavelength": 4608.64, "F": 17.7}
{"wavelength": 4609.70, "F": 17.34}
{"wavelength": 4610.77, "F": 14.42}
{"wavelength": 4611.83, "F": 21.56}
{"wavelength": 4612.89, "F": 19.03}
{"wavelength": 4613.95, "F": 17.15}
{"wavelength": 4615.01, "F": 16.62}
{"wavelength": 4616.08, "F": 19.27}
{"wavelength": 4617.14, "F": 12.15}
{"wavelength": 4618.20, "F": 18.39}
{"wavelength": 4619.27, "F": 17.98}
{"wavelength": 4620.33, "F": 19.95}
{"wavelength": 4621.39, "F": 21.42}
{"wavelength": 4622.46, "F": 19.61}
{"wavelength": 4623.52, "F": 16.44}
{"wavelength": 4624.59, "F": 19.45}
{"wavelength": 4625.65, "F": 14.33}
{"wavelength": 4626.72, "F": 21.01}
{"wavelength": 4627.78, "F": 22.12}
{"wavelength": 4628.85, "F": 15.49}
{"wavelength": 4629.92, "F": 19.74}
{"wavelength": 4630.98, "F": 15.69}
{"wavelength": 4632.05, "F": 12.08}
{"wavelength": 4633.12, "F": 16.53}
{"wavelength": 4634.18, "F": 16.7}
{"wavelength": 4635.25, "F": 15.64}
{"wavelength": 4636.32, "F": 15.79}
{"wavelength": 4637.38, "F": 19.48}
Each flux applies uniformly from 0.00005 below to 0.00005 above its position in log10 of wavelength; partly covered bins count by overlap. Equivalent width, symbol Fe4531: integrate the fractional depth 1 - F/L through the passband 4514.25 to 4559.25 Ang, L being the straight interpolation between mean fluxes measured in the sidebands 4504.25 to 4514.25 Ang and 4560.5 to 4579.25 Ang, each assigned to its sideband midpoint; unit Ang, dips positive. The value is 1.8 Ang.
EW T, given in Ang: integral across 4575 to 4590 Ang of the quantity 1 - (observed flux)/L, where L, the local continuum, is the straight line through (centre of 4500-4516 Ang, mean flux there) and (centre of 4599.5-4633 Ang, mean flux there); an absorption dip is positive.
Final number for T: 1.7 Ang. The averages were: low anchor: 17.4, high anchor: 17.6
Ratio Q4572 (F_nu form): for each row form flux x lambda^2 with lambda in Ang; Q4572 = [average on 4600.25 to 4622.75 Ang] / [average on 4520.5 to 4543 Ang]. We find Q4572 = 1.2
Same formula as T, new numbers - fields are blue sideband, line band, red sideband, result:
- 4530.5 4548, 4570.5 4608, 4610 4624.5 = 1.6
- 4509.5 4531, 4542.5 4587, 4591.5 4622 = 0.8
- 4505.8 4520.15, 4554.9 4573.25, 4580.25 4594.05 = -0.6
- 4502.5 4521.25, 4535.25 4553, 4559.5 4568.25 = 0.6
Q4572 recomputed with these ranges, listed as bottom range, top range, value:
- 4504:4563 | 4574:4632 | 1.05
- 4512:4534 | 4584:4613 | 1.08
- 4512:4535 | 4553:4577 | 1.06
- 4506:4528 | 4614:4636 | 1.10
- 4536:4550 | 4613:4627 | 1.11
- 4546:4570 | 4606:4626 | 1.07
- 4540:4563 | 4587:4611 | 1.02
